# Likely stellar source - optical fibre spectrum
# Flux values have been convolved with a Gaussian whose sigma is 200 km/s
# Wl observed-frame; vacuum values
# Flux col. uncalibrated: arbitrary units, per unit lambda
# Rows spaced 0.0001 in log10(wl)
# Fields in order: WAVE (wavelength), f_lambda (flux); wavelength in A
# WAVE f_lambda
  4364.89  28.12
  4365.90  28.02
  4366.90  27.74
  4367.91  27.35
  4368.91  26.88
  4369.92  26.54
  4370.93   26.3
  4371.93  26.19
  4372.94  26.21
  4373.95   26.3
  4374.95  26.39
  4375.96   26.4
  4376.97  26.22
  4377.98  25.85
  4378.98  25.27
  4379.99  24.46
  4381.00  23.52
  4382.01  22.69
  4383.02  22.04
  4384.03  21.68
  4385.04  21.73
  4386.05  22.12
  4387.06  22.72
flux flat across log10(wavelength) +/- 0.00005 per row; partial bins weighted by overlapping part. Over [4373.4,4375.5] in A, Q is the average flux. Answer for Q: 26.4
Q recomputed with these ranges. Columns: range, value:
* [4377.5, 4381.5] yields 24.8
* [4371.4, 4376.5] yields 26.3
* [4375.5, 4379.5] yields 25.9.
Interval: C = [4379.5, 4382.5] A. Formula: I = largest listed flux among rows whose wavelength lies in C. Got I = 24.46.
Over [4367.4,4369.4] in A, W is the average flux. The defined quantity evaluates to 27.1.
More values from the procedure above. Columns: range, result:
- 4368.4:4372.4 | 26.5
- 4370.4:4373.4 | 26.2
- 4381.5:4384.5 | 22.1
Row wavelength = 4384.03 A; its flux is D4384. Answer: 21.68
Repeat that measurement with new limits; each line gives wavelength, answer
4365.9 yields 28.02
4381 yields 23.52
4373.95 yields 26.3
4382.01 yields 22.69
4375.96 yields 26.4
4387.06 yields 22.72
